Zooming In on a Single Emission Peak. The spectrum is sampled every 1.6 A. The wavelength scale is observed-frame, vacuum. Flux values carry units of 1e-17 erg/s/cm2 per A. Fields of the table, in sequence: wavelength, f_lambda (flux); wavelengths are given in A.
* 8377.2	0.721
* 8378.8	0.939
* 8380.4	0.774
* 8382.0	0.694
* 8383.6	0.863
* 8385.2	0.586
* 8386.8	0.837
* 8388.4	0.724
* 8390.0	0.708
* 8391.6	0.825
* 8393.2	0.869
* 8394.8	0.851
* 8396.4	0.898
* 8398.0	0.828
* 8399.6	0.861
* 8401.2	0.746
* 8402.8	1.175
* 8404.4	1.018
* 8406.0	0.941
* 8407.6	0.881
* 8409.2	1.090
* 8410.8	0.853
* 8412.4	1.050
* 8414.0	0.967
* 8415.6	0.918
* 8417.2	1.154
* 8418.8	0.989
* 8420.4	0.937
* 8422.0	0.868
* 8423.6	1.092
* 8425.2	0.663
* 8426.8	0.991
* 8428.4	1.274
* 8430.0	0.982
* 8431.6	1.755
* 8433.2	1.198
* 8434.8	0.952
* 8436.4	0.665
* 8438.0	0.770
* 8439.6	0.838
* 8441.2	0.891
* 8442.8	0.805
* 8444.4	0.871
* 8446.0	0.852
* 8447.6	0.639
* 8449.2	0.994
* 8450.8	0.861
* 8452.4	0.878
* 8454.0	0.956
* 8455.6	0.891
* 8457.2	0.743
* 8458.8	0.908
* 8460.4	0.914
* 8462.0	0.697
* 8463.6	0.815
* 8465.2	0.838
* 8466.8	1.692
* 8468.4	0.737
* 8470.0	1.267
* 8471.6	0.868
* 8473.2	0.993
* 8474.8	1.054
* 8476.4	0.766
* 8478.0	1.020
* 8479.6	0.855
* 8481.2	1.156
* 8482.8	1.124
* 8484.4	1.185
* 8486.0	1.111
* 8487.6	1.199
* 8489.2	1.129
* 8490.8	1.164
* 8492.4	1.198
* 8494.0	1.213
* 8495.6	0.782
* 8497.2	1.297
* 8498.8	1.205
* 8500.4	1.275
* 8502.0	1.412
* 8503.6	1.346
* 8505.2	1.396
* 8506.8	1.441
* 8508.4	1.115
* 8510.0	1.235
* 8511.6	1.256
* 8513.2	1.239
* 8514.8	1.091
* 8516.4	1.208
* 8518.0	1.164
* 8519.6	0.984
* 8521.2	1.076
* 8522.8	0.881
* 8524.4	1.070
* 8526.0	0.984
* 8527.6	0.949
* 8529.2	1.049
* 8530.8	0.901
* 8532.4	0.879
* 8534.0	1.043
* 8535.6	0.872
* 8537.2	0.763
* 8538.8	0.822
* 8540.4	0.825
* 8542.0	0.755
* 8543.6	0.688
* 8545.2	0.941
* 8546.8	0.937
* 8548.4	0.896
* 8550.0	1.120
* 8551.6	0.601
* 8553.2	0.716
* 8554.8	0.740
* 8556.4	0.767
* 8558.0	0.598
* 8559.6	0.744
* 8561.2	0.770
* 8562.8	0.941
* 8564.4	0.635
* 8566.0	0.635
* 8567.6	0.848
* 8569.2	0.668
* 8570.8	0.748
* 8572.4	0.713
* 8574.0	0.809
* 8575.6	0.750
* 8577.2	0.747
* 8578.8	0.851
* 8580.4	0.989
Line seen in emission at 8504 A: [O III] 5007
